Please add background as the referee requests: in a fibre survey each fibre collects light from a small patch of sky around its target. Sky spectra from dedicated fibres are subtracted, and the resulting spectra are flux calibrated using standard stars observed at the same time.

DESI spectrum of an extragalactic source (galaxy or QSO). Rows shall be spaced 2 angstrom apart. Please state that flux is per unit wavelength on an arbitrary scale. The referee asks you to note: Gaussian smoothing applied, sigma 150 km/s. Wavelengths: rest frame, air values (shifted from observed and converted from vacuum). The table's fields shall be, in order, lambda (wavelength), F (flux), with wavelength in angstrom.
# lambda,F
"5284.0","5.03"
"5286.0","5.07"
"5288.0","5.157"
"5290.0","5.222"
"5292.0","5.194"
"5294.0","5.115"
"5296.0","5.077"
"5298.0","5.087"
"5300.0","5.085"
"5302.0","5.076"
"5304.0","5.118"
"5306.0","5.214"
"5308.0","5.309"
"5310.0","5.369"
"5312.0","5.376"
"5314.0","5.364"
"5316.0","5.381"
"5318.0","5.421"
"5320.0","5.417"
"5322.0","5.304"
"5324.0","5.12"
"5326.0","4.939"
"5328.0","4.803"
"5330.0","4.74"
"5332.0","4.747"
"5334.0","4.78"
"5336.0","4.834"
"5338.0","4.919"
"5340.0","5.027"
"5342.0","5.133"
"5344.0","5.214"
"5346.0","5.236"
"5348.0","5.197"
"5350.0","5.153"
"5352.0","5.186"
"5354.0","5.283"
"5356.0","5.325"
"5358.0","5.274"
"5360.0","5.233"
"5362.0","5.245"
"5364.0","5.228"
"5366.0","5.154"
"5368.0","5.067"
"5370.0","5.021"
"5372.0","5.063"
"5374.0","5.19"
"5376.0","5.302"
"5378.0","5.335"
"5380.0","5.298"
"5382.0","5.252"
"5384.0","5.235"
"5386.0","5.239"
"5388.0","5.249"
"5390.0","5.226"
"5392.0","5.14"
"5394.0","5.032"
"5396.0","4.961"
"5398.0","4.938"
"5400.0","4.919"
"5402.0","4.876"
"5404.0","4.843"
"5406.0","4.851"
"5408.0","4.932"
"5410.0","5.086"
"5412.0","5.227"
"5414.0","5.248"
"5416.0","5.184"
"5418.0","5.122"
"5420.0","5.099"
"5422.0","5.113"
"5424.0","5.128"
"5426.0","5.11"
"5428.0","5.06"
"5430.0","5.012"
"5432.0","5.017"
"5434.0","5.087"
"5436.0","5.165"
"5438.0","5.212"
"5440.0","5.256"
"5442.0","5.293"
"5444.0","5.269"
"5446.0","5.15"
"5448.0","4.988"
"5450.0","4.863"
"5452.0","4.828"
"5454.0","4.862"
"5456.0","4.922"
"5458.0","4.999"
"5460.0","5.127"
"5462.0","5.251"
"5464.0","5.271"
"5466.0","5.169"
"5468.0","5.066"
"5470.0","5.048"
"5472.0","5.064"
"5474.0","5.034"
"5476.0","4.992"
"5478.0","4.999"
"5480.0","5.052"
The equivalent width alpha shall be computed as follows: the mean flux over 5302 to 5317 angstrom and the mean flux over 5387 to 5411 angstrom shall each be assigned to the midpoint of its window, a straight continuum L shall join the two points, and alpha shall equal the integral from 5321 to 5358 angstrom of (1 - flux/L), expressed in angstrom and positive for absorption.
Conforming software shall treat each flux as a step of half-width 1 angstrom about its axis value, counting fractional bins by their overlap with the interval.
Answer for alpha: 1.0 angstrom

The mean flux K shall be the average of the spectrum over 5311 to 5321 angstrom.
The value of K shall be 5.39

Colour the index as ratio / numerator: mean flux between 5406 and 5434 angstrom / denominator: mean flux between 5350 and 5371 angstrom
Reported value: 0.98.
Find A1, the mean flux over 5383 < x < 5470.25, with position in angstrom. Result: 5.08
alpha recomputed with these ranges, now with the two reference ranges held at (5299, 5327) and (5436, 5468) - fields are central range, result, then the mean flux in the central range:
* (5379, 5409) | 0.6 angstrom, 5.07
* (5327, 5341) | 1.0 angstrom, 4.84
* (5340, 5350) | 0.1 angstrom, 5.17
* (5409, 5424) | 0.0 angstrom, 5.15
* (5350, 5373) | 0.0 angstrom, 5.19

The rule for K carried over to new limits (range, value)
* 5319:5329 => 5.12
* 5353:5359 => 5.29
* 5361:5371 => 5.14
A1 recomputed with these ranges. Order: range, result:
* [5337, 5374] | 5.17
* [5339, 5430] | 5.14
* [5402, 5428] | 5.07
